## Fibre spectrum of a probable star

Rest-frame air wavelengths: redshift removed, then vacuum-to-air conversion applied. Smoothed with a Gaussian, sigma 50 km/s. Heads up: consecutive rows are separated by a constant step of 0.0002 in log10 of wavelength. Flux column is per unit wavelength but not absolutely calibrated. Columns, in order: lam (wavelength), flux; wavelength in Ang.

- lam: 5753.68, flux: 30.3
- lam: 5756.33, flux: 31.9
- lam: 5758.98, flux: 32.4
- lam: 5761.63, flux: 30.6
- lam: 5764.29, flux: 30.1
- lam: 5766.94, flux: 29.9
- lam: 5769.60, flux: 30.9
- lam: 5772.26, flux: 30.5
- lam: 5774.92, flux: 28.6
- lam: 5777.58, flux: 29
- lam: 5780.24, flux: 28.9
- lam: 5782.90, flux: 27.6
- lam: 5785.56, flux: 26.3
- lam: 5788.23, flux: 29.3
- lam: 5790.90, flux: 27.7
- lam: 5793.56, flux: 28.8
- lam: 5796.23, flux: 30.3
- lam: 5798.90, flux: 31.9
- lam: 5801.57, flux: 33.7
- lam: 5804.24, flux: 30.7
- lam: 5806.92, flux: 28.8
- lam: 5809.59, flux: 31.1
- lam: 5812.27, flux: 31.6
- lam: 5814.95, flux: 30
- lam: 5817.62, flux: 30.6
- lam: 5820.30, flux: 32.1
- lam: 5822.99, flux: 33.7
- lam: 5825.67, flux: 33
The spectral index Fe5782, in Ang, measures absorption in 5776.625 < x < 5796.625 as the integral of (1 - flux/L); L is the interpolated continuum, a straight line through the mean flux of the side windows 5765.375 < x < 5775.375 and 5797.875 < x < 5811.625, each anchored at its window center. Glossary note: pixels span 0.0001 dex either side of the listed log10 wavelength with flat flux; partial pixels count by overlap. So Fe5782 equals 1.5 Ang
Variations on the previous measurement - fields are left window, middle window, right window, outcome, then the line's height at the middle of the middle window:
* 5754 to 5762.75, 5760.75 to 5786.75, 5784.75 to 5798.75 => 0.9 Ang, 30.3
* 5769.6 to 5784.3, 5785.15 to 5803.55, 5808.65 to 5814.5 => 0.1 Ang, 30.1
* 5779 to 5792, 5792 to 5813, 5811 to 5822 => -0.8 Ang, 29.7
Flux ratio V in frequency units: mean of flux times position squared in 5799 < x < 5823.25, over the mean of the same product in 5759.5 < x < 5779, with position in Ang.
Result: 1.06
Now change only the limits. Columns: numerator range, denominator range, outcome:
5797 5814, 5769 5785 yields 1.09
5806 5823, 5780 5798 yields 1.10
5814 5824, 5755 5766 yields 1.03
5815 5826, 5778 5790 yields 1.15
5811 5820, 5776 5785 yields 1.10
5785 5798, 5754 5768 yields 0.94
